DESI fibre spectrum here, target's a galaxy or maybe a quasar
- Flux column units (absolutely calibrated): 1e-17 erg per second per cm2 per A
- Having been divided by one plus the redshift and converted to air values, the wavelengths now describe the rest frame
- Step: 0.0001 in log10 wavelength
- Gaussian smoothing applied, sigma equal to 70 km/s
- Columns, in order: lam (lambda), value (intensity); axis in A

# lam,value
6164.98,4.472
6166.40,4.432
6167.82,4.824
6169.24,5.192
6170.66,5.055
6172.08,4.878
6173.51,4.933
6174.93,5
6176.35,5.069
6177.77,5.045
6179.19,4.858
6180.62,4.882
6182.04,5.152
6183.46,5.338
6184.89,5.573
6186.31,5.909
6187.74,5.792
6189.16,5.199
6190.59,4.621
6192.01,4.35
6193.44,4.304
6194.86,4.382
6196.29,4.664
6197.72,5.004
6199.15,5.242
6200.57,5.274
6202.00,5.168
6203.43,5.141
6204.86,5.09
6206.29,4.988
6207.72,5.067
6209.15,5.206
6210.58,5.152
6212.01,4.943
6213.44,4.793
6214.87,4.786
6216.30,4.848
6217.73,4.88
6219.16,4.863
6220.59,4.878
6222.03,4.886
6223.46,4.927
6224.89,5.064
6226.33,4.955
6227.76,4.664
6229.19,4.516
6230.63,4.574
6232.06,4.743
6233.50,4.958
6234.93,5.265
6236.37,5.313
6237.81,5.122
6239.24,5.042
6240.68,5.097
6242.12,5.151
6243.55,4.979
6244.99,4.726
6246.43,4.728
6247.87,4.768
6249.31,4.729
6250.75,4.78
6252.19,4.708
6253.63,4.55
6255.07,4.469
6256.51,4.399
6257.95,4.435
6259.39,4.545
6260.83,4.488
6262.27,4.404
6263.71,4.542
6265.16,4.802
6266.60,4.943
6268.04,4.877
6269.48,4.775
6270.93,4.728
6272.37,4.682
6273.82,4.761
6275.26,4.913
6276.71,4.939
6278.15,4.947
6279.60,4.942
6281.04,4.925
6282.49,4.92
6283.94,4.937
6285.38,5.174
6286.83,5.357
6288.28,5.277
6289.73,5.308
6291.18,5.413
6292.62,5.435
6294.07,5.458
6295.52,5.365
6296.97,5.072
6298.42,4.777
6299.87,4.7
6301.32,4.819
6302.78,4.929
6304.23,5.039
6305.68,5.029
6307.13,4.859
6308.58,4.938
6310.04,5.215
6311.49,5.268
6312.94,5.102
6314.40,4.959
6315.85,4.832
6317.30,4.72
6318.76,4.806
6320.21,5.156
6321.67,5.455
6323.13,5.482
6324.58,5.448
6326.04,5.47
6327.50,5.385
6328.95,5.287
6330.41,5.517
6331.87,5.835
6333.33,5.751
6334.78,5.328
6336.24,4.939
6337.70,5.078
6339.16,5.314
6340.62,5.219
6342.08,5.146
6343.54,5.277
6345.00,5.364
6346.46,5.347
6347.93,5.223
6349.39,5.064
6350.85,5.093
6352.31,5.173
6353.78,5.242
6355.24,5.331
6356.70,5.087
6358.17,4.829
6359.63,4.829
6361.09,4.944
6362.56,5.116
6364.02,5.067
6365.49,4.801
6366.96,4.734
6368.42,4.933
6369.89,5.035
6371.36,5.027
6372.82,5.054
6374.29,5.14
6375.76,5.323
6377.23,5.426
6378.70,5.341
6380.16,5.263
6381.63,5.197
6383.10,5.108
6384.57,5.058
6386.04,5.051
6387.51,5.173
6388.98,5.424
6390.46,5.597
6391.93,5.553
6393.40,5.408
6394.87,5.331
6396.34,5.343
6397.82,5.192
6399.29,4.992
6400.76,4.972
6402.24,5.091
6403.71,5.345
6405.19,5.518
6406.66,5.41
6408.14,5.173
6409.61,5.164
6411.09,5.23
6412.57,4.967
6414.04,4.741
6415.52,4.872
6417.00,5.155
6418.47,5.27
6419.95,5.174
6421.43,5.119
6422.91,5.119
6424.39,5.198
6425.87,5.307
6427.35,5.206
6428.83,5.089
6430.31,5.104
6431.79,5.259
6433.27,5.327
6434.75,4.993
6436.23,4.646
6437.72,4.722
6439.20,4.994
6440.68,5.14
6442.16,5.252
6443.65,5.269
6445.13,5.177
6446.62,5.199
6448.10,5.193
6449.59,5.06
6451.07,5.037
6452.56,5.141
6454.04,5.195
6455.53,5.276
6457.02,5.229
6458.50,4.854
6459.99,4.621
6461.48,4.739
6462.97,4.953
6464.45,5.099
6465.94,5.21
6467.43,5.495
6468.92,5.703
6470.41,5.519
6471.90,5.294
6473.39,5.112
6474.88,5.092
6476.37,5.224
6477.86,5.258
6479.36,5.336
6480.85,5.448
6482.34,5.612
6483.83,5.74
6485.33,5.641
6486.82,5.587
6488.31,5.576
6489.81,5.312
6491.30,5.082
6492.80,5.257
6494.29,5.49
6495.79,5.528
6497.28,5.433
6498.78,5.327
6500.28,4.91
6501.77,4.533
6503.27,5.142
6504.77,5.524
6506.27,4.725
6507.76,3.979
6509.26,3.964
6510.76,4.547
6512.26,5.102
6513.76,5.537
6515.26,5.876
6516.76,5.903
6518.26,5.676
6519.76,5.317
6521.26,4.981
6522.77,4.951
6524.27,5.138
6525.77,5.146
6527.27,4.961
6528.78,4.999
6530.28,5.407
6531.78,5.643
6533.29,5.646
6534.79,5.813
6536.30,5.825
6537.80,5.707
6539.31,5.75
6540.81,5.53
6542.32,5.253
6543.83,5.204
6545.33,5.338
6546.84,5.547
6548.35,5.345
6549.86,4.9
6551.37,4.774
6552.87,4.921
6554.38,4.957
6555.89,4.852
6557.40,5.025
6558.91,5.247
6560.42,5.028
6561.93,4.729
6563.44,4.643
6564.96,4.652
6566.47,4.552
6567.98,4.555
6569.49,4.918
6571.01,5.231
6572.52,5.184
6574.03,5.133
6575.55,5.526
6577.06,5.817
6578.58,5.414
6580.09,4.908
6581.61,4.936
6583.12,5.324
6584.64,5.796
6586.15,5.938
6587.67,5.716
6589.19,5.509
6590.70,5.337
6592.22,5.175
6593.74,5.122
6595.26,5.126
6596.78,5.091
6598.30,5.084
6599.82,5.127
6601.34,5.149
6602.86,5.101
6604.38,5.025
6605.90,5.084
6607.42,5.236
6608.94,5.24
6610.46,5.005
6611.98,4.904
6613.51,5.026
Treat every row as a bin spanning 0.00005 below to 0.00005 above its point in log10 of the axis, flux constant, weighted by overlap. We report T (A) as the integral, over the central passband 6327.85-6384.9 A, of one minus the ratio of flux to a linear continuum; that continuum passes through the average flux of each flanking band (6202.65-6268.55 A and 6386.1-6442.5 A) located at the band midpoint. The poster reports -1.3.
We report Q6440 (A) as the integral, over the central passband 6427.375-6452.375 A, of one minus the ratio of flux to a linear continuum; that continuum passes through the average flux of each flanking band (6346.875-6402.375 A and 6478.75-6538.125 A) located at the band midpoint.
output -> 0.6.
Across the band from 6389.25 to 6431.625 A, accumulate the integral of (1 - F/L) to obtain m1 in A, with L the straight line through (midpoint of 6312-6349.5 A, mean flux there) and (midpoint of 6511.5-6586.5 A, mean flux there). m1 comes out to 0.4 A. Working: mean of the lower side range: 5.25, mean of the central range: 5.2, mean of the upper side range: 5.25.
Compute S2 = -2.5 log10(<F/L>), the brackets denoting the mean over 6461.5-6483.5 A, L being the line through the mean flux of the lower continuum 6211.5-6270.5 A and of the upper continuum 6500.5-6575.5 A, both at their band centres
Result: -0.05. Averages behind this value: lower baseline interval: 4.8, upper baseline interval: 5.13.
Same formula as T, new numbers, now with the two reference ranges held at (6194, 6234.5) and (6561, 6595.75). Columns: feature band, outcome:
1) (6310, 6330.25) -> -0.8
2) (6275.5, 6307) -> -0.7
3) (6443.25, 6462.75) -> 0.1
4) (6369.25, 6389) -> -0.6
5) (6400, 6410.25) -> -0.4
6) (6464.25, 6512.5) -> -0.9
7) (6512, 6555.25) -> -1.7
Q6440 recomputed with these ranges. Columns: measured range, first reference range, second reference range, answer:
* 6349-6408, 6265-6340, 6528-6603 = -0.3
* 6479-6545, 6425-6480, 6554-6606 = -2.0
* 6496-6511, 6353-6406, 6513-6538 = 1.5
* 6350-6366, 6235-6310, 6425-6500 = 0.0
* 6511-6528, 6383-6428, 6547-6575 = -1.0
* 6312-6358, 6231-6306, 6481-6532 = -2.2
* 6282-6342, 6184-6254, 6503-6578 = -2.0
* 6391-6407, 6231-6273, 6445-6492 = -0.6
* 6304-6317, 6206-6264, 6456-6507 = -0.2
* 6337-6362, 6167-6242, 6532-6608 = -0.3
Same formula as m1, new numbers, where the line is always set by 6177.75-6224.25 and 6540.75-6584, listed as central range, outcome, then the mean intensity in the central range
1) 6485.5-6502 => -0.8 A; 5.31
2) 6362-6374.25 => 0.1 A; 4.98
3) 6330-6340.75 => -0.7 A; 5.38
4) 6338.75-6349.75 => -0.5 A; 5.25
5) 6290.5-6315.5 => -0.3 A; 5.08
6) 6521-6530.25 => 0.0 A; 5.06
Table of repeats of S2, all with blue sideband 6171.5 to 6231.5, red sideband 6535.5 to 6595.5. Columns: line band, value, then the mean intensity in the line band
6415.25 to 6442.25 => 0.00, 5.1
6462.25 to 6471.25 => -0.04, 5.33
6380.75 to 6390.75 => -0.02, 5.21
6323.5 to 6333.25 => -0.09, 5.51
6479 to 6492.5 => -0.07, 5.48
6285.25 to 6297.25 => -0.06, 5.33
